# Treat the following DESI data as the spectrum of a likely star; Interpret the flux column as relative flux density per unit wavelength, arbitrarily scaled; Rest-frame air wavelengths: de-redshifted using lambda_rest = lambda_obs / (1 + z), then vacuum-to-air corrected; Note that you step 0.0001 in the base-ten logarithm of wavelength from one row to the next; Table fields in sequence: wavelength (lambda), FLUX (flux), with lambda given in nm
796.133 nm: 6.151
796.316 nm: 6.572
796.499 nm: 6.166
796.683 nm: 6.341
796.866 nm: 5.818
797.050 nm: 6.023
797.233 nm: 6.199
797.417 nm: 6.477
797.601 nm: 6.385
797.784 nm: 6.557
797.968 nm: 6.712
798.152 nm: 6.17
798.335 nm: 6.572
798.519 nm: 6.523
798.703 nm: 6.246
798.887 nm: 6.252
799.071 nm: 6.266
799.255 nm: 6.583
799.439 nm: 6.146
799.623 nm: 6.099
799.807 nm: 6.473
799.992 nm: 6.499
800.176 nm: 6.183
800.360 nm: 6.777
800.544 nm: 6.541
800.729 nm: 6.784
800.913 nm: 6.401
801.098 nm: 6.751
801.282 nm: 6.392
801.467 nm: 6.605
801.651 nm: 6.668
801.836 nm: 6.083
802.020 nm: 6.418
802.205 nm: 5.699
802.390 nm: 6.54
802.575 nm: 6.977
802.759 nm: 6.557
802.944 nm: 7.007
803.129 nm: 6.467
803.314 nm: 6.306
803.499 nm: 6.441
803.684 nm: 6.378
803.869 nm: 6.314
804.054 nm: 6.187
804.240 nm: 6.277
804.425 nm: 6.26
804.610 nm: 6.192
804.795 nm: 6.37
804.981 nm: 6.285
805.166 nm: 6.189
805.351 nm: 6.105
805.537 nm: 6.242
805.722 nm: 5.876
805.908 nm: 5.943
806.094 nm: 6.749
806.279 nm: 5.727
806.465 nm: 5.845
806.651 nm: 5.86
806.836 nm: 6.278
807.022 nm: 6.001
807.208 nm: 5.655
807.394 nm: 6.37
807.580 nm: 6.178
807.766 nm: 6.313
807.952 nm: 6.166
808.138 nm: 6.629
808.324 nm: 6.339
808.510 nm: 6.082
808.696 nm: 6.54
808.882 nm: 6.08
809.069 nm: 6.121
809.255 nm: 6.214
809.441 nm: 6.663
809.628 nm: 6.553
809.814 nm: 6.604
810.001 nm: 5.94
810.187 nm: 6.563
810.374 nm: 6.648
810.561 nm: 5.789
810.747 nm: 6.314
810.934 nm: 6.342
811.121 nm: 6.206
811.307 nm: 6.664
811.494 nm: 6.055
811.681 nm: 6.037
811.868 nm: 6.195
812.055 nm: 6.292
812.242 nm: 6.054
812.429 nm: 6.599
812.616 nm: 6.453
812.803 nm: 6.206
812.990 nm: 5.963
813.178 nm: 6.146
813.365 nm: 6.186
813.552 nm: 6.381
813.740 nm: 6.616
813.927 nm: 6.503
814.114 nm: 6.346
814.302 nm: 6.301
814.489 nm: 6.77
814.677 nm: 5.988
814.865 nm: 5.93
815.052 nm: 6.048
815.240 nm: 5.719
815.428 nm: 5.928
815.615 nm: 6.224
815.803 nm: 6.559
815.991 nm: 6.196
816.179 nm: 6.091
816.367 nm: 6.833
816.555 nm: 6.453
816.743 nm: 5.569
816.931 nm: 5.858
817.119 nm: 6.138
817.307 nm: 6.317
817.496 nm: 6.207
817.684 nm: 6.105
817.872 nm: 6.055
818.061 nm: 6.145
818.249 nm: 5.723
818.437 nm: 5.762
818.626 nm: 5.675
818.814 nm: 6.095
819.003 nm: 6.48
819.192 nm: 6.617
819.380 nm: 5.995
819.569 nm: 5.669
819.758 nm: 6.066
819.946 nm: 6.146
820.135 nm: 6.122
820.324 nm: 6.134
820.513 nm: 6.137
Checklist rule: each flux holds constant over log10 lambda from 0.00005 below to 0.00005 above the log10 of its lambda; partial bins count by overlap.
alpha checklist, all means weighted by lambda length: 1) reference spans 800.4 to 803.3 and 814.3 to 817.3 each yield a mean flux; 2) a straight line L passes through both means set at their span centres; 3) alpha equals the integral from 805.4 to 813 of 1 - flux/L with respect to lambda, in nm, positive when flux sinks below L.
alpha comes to 0.12 nm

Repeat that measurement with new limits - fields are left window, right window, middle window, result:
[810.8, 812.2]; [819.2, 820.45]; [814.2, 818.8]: 0.025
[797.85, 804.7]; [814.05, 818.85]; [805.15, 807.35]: 0.098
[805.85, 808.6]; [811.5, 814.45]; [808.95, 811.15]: -0.041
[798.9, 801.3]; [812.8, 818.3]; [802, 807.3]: 0.107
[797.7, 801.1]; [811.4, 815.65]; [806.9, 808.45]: 0.025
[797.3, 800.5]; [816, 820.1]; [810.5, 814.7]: -0.069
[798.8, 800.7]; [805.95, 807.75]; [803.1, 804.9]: -0.031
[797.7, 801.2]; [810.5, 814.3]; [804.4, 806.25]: 0.048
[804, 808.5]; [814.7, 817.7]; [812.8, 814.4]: -0.041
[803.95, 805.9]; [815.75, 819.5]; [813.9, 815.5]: -0.003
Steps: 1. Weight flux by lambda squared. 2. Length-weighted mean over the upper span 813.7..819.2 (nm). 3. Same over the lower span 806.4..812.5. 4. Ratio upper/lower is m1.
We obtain 1.00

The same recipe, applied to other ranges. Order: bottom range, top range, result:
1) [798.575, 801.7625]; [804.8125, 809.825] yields 0.98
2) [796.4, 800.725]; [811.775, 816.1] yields 1.02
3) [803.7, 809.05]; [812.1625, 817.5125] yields 1.03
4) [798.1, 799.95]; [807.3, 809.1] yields 1.01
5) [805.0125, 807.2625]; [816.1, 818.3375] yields 1.04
